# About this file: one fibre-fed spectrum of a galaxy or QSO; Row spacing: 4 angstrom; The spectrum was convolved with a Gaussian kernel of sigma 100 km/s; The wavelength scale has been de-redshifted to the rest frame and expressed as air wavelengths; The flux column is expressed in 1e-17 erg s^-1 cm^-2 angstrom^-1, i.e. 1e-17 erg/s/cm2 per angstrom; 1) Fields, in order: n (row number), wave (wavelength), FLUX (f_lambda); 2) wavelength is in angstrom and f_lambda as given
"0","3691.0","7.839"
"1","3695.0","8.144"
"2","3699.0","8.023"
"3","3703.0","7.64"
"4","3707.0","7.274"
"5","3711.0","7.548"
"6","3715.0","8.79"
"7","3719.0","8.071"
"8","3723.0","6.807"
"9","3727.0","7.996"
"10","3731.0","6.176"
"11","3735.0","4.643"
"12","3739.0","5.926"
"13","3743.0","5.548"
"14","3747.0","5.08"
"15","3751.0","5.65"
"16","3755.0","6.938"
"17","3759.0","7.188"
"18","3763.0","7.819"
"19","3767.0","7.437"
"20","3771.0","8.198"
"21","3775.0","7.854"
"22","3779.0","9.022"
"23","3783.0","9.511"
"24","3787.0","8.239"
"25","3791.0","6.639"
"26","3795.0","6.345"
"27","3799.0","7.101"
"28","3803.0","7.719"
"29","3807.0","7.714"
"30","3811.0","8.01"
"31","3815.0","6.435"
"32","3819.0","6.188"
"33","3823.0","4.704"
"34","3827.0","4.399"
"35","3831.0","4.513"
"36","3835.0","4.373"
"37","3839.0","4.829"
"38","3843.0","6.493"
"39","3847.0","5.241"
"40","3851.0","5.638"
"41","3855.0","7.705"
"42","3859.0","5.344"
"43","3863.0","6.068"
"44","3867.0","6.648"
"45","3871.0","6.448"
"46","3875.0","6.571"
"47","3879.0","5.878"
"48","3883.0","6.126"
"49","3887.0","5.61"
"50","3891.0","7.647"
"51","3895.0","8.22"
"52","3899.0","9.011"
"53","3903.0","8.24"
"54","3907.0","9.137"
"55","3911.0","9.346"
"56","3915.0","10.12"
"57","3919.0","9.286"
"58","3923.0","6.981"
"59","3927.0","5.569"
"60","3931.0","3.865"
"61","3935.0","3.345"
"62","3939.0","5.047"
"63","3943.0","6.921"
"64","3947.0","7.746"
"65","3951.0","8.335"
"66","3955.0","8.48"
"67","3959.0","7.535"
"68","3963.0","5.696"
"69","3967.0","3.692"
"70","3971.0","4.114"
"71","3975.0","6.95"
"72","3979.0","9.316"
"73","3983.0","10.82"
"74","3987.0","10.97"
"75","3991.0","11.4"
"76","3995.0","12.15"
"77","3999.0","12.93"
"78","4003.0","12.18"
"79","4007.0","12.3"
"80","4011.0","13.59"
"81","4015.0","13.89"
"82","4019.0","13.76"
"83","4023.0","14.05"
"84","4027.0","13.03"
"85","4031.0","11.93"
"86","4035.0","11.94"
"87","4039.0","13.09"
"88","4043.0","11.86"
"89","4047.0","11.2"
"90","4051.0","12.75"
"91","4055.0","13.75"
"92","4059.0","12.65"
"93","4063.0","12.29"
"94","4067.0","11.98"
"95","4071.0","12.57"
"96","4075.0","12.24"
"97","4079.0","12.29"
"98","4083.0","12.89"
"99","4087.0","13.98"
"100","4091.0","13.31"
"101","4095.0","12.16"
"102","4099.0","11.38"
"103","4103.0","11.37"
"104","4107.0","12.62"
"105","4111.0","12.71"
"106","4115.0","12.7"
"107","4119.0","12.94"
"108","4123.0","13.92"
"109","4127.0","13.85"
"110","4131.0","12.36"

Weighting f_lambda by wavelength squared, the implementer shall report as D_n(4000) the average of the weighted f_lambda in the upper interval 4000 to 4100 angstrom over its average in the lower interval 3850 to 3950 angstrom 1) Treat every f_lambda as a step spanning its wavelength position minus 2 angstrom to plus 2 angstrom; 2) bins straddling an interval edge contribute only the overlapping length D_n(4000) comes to 1.98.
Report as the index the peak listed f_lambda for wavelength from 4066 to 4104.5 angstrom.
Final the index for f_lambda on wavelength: 13.98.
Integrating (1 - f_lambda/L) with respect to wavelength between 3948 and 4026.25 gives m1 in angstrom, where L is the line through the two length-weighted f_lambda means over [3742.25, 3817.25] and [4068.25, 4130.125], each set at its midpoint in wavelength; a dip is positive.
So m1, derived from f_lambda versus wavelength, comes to 5.6 angstrom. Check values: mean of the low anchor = 7.31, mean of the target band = 10.1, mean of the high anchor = 12.7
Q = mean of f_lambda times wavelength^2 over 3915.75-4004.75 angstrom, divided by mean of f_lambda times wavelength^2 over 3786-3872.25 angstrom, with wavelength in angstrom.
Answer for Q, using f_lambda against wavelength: 1.4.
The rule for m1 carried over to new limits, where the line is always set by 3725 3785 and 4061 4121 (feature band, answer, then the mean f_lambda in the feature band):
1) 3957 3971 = 6.7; 5.42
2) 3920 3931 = 4.1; 6.11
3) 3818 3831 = 5.1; 4.92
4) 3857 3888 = 9.8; 6.1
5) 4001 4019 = -3.1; 13.1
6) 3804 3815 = 0.4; 7.59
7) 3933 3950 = 7.0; 5.92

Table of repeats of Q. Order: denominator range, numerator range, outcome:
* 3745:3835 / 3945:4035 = 1.66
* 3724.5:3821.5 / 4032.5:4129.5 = 2.09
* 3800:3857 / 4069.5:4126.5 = 2.42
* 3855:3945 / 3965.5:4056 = 1.75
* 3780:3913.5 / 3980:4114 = 2.04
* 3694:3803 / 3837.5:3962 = 1.03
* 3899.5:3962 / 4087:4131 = 1.90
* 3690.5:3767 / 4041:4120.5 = 2.14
